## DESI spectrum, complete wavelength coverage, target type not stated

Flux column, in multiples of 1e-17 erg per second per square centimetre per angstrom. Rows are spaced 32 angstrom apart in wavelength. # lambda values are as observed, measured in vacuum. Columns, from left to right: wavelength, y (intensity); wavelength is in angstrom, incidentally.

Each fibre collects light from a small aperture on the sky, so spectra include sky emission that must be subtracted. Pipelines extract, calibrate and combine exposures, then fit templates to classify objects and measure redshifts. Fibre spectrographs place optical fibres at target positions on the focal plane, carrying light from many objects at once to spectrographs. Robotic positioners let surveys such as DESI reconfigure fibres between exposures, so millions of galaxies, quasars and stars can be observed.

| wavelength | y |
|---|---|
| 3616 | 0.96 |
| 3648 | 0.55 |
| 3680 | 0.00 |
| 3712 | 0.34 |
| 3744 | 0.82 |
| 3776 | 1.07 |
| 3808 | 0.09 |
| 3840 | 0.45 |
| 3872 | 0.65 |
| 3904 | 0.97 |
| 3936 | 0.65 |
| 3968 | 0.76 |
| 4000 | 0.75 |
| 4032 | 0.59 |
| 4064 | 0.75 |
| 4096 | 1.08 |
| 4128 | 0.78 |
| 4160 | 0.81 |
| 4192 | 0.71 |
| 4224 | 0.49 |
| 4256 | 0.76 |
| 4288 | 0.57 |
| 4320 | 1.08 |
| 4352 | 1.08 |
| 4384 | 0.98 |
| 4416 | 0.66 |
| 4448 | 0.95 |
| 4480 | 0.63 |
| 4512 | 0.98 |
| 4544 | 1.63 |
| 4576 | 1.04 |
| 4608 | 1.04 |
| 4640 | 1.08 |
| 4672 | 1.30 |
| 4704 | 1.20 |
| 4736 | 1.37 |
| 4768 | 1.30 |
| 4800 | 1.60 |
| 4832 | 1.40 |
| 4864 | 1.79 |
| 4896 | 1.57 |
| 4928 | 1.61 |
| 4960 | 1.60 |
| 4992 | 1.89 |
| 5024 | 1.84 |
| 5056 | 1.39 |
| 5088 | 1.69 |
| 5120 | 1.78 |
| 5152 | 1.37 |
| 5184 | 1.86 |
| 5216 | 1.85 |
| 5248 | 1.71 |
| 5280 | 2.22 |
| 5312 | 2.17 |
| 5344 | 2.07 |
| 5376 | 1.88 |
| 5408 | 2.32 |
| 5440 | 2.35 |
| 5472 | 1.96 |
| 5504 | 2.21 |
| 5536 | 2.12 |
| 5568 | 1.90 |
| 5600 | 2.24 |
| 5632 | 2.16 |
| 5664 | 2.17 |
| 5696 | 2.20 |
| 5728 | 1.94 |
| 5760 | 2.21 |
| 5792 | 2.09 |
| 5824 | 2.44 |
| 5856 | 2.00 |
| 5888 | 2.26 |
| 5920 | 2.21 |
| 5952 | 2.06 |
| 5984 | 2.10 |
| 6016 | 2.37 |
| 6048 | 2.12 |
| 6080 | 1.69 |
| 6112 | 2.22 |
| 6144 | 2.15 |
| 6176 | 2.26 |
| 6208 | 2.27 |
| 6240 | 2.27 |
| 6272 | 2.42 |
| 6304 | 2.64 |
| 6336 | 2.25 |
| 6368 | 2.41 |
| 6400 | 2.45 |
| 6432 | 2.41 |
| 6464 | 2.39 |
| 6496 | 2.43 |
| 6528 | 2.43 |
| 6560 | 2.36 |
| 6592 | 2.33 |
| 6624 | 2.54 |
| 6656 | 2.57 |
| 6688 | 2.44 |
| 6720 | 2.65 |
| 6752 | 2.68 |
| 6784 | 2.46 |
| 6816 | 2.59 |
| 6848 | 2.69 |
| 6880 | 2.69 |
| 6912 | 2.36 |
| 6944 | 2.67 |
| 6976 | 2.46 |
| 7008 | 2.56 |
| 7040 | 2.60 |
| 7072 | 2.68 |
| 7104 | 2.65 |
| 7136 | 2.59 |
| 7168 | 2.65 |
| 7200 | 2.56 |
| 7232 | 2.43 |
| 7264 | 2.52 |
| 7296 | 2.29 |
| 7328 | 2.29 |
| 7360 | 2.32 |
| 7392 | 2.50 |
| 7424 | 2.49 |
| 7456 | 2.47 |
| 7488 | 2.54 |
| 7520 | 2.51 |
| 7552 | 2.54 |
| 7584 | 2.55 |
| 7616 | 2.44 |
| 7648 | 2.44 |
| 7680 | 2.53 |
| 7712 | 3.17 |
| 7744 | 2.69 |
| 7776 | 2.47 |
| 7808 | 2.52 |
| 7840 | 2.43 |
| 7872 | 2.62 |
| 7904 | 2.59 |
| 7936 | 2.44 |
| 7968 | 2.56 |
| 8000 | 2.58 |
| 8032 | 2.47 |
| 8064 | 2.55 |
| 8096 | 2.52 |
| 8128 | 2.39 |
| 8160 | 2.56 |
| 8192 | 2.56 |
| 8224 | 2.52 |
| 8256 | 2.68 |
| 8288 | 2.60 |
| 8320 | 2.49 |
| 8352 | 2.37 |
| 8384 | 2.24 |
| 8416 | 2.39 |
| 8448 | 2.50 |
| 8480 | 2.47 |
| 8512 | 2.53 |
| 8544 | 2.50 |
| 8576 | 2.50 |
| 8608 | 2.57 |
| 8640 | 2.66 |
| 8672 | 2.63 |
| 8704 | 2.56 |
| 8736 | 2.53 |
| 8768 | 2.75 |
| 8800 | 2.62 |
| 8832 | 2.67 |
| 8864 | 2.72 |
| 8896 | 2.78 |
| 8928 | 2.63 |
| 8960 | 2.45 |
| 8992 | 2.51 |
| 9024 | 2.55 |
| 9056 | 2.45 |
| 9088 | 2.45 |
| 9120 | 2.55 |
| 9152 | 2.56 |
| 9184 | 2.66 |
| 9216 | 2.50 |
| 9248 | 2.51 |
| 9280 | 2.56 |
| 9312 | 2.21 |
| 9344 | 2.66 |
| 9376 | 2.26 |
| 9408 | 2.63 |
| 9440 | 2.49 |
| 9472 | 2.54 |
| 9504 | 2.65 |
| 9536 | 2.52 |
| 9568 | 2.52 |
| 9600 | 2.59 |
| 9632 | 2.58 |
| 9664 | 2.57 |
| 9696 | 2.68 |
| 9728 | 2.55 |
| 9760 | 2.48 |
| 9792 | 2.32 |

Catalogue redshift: 0.17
